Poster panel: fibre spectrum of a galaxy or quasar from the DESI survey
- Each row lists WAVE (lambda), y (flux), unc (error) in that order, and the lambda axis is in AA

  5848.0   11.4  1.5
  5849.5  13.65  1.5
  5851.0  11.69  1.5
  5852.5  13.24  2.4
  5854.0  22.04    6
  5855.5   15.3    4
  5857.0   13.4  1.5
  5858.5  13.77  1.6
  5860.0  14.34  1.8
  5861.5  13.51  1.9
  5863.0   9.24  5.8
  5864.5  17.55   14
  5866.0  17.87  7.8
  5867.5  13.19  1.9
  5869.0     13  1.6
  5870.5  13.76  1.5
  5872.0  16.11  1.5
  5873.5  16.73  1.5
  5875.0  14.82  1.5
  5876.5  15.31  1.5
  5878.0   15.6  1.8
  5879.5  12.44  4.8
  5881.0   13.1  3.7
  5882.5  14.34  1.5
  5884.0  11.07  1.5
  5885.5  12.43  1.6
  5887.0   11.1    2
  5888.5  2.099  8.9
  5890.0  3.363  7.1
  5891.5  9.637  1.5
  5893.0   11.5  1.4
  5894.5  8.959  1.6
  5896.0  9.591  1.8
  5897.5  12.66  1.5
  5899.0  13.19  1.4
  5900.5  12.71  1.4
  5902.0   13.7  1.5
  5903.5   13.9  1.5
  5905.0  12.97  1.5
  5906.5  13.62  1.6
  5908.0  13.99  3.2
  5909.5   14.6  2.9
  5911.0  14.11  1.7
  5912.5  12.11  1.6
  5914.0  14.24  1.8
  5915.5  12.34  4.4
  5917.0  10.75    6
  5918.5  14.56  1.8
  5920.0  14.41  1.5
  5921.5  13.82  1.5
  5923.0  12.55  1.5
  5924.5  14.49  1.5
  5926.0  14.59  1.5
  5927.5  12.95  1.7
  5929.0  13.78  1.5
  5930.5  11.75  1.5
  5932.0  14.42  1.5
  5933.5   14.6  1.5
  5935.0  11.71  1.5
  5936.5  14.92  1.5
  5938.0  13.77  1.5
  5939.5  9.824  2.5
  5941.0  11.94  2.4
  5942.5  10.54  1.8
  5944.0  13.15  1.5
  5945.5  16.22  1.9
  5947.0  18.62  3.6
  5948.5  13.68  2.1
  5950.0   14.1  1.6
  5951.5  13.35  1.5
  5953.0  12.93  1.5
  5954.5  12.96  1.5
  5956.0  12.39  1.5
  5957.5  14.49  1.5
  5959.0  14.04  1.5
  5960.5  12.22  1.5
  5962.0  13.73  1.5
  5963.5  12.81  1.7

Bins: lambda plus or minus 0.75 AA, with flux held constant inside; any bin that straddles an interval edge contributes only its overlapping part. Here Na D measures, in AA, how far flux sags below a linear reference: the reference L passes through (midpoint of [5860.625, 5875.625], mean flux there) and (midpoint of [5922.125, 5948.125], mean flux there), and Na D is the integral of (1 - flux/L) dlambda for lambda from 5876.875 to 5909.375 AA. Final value 5.8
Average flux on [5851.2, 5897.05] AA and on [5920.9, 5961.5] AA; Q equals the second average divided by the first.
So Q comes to 1.04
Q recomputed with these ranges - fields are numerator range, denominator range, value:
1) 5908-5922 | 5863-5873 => 0.91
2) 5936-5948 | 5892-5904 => 1.14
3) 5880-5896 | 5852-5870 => 0.67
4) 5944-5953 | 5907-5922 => 1.10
